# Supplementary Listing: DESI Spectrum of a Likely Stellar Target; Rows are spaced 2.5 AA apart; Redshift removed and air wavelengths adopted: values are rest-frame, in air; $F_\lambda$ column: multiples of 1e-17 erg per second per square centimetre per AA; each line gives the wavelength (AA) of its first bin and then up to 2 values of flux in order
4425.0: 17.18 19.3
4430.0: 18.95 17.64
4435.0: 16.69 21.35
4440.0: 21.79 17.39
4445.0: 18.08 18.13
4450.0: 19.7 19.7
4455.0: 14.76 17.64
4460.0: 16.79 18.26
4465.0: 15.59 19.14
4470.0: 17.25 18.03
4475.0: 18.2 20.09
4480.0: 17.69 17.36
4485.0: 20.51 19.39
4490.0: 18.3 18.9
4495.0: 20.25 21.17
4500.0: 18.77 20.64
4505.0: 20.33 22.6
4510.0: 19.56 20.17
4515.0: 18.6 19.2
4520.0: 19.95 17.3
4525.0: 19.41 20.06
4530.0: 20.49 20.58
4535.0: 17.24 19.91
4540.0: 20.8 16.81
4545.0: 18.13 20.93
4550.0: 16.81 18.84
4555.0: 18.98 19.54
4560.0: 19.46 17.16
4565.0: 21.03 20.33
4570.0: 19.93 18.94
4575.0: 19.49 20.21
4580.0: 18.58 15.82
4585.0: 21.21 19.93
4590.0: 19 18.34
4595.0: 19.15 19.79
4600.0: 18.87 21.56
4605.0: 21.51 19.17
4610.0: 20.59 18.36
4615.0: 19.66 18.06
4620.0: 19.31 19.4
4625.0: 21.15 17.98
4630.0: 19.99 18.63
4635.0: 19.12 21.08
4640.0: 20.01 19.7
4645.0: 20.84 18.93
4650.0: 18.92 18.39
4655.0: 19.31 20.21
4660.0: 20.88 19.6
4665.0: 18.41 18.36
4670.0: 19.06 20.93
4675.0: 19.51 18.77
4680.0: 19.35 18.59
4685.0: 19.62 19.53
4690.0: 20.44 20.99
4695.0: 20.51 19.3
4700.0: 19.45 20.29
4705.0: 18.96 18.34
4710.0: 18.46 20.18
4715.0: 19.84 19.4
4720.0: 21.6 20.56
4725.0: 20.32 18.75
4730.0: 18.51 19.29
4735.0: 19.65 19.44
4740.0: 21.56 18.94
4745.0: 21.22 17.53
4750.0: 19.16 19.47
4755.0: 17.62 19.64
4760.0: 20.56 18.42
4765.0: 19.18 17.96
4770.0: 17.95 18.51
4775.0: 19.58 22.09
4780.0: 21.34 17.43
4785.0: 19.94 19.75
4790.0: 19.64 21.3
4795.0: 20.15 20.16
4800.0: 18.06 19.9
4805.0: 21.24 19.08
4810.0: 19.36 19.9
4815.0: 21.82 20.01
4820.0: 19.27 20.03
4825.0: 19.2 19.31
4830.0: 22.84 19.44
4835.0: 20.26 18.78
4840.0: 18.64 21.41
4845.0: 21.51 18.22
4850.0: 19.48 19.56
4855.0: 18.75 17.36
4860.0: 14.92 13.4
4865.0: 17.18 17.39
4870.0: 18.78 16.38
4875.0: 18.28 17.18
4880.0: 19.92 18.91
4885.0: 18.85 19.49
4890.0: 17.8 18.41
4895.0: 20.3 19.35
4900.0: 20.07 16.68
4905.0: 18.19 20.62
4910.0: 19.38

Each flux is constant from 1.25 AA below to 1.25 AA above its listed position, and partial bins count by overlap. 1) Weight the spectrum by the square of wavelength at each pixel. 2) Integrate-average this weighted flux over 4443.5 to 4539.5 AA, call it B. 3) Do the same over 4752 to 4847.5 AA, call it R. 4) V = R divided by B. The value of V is 1.19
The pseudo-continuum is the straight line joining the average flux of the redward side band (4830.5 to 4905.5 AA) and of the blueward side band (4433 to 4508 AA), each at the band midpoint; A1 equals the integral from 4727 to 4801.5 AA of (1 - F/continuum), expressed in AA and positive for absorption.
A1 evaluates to -3.3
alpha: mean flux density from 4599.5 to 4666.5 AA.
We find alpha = 19.6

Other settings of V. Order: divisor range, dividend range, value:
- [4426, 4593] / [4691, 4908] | 1.15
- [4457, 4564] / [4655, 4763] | 1.12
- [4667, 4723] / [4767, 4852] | 1.06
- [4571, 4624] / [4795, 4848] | 1.13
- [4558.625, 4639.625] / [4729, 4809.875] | 1.08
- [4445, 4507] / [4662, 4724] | 1.16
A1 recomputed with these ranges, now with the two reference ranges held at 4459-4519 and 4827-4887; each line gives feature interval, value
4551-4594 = -0.6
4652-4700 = -1.9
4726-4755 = -0.9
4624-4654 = -1.1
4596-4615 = -1.0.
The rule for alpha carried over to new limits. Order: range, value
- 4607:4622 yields 19.2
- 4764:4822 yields 19.7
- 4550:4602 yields 19.2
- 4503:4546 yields 19.5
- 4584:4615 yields 19.8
